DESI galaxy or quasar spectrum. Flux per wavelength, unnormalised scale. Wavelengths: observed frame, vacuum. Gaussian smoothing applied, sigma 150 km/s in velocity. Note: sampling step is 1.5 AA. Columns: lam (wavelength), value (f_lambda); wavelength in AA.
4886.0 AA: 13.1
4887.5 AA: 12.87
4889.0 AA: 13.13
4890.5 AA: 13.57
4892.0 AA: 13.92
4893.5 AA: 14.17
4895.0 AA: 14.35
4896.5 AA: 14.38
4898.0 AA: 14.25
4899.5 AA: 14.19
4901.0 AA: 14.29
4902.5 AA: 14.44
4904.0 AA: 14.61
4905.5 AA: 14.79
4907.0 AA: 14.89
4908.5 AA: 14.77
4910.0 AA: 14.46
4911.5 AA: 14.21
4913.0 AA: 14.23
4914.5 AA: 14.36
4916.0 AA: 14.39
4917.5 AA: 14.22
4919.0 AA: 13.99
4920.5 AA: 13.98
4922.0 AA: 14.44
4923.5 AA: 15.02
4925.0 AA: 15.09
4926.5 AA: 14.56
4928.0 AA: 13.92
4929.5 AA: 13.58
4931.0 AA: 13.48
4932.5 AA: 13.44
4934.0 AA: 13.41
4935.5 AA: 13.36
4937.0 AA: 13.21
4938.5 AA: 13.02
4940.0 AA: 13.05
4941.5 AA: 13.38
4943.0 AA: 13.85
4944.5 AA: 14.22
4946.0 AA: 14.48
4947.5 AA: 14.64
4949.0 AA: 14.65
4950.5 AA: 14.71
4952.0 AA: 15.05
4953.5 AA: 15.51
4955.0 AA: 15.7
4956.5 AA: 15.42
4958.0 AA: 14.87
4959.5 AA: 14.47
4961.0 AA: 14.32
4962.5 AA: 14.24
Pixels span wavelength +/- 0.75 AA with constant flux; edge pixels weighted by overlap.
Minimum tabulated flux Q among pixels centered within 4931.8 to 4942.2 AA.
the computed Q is 13.02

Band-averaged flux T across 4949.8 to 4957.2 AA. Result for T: 15.3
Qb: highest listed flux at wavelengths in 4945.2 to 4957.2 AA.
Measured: 15.7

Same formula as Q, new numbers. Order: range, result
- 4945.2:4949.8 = 14.48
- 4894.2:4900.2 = 14.19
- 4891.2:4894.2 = 13.92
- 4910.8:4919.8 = 13.99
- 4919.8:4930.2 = 13.58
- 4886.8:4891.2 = 12.87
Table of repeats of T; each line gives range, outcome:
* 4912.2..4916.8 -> 14.3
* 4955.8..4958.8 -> 15.1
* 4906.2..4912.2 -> 14.6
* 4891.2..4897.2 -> 14.2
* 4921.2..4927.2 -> 14.8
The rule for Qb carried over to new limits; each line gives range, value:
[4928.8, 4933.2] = 13.58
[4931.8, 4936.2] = 13.44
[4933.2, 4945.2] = 14.22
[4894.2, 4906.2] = 14.79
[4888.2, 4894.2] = 14.17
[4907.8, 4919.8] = 14.77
